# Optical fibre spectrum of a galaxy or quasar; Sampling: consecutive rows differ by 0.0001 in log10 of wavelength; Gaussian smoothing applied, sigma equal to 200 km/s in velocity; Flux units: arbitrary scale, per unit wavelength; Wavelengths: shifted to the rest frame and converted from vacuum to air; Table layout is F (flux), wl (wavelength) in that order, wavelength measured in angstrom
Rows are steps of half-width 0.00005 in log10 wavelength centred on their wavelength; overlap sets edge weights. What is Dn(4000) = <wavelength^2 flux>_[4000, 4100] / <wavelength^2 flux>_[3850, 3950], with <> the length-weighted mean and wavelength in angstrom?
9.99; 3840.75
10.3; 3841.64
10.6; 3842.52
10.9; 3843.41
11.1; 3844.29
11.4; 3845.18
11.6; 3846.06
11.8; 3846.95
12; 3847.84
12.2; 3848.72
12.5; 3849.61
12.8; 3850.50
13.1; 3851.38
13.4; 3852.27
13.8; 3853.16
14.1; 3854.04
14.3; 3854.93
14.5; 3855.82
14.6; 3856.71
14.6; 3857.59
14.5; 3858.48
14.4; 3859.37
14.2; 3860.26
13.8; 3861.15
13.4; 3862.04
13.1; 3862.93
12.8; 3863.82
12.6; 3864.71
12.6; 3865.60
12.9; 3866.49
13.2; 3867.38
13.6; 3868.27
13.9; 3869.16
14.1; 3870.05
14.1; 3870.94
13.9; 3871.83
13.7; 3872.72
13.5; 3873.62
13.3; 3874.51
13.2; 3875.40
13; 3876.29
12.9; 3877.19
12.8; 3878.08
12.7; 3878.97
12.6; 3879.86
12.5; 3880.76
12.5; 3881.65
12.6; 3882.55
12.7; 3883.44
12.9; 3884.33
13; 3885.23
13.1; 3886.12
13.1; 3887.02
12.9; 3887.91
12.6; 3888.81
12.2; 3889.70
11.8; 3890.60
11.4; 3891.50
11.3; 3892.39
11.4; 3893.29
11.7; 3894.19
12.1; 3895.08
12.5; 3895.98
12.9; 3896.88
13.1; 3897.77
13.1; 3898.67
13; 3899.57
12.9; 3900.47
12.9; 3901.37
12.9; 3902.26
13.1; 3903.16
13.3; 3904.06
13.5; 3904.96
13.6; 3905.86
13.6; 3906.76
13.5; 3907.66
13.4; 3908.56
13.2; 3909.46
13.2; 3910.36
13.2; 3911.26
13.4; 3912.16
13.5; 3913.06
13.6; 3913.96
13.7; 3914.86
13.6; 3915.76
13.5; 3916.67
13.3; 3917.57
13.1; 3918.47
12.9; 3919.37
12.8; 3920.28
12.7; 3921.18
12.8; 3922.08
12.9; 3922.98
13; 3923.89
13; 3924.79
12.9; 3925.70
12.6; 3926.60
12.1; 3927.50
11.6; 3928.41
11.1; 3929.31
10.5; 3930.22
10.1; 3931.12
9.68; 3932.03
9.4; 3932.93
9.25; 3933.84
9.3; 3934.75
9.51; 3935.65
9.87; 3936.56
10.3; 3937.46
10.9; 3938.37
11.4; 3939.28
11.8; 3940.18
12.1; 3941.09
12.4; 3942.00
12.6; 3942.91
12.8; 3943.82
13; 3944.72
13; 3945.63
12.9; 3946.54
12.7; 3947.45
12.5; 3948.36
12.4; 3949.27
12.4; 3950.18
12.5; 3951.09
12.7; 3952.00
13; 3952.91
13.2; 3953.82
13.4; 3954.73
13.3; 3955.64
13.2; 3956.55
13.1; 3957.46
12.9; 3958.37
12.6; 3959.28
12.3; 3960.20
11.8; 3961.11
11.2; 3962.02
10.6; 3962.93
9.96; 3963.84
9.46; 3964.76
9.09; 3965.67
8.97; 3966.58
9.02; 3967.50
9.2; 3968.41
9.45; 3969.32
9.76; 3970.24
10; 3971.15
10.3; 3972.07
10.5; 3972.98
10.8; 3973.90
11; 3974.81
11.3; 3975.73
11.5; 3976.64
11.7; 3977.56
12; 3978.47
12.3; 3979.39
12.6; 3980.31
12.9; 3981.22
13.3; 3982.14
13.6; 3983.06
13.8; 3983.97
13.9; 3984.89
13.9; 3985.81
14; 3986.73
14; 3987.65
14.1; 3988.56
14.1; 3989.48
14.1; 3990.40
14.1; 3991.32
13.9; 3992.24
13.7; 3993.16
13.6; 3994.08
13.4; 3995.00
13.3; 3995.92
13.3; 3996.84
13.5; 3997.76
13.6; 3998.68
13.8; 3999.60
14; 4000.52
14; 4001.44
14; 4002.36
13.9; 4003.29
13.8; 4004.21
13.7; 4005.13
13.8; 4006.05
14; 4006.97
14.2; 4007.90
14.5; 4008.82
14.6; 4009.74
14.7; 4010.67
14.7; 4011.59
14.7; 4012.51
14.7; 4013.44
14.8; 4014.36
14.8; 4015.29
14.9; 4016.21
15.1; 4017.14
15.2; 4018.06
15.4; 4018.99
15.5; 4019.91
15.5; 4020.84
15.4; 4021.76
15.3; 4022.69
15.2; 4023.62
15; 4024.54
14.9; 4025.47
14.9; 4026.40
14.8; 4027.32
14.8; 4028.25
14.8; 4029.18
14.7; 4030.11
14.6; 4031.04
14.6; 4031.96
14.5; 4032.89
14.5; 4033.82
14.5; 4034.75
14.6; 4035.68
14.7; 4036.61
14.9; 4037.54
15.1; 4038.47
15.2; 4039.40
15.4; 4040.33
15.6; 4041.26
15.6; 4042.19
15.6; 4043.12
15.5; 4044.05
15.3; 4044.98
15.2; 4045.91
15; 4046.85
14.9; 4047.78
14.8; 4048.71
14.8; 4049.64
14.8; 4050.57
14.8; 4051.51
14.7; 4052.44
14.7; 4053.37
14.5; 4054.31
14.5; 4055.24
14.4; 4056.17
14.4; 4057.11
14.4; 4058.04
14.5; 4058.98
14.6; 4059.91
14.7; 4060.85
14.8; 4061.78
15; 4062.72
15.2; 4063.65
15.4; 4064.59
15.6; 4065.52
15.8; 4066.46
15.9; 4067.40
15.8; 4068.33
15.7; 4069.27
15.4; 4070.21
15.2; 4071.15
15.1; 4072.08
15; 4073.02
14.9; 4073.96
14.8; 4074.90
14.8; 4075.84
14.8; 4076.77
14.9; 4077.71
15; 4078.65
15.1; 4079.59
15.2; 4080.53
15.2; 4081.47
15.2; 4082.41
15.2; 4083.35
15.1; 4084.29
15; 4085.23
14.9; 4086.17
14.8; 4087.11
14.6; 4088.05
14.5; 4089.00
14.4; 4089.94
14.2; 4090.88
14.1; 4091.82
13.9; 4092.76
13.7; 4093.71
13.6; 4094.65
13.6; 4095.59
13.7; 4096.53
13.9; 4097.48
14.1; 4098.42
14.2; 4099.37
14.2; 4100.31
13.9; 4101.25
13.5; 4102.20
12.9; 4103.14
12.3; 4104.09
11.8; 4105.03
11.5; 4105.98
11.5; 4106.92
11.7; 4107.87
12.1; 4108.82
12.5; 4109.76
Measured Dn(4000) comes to 1.25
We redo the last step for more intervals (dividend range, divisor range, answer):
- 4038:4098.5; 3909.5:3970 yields 1.33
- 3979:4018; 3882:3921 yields 1.14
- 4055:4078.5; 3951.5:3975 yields 1.41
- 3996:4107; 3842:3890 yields 1.23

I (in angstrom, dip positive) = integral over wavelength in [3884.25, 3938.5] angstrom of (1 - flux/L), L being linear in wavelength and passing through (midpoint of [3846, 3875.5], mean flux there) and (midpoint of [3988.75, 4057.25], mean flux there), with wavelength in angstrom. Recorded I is 5.7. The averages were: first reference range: 13.4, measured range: 12.4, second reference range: 14.6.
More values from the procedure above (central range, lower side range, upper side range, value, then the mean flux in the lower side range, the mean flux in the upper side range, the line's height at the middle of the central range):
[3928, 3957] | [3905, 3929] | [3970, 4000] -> 2.8 angstrom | 13.1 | 12.8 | 13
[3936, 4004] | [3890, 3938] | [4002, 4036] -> 6.3 angstrom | 12.3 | 14.7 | 13.6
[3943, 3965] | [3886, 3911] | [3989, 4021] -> 1.8 angstrom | 12.8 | 14.2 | 13.5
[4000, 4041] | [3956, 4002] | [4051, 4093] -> -3.9 angstrom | 12.3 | 14.9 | 13.4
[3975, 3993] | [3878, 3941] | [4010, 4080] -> 0.8 angstrom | 12.3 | 15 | 13.8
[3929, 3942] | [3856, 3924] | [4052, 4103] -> 2.9 angstrom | 13.1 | 14.7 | 13.5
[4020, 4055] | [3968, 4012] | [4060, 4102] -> -2.6 angstrom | 13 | 14.8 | 13.9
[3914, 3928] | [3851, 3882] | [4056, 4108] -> 0.7 angstrom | 13.5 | 14.4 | 13.7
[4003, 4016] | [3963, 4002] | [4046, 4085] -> -1.2 angstrom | 12.3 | 15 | 13.1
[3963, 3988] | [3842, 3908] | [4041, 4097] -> 4.6 angstrom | 12.9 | 14.9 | 13.9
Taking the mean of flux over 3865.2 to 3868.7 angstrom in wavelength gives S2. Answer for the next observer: 13.1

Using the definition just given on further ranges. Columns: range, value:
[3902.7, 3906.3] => 13.4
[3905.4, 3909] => 13.5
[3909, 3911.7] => 13.2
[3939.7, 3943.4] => 12.2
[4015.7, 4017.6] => 15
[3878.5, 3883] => 12.6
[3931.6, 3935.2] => 9.41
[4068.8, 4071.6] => 15.4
